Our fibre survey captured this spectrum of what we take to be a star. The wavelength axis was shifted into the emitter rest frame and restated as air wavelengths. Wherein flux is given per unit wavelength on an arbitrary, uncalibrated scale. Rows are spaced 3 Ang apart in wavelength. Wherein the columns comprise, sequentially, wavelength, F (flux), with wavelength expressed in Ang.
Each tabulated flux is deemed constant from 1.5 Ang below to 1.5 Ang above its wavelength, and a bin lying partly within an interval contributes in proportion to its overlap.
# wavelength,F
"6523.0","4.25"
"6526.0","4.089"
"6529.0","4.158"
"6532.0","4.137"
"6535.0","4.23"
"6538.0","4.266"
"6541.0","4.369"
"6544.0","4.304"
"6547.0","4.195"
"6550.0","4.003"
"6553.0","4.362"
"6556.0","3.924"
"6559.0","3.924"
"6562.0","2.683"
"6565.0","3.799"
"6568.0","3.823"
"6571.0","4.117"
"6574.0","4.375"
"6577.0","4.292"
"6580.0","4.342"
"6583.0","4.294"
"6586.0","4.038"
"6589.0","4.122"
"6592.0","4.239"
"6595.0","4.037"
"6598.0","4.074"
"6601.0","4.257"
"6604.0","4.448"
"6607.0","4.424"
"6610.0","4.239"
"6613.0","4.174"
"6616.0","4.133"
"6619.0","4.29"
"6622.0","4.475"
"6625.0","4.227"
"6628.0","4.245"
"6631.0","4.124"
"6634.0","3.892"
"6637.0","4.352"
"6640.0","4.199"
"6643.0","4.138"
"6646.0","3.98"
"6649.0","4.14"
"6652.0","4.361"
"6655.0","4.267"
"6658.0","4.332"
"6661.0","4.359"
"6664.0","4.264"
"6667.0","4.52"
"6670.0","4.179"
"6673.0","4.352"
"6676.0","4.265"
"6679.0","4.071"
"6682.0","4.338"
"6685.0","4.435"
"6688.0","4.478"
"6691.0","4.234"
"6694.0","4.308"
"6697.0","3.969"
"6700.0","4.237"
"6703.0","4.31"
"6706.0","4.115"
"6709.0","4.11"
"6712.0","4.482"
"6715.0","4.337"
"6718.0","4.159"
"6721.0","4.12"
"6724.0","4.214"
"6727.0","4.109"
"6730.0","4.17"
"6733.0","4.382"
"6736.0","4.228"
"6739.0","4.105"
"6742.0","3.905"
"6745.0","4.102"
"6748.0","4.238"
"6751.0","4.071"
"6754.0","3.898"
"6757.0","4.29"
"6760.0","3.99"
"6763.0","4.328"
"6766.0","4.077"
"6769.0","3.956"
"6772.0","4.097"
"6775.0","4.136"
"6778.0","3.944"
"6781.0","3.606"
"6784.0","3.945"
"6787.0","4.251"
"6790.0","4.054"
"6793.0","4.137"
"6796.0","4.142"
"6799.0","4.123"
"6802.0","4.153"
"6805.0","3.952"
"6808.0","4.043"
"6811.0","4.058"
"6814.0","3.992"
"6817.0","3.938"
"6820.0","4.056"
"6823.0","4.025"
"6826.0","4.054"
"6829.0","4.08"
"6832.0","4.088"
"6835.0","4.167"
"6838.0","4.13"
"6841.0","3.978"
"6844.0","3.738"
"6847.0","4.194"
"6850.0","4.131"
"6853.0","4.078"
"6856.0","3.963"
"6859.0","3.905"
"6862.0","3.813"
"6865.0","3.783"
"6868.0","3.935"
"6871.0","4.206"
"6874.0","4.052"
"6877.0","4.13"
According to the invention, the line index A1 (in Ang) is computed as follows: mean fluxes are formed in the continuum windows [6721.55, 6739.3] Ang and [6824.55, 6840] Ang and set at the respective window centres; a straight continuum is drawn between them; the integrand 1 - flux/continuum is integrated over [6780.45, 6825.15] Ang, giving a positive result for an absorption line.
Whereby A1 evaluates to 1.0 Ang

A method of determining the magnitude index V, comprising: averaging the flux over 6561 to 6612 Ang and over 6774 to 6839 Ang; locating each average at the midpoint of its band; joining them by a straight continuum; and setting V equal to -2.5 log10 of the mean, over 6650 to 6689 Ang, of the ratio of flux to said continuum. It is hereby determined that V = -0.061 mag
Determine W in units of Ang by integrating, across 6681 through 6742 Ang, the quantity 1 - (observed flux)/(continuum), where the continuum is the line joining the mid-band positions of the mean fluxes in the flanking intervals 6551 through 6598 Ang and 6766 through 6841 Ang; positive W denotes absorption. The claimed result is -2.94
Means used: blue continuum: 4.03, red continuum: 4.05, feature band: 4.23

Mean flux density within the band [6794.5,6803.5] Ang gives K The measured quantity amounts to 4.14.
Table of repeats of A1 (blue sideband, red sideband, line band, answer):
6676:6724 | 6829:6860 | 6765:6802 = 0.8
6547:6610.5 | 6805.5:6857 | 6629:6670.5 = -1.5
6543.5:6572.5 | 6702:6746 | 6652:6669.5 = -1.1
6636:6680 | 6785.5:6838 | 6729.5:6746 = 0.1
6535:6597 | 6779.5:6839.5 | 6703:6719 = -0.7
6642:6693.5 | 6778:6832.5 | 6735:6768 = 0.2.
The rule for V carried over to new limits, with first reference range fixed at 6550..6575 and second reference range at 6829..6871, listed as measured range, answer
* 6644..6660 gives -0.08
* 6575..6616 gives -0.09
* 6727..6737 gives -0.08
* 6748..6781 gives -0.03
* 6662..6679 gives -0.10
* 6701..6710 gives -0.07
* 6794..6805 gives -0.04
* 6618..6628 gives -0.11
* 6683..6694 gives -0.12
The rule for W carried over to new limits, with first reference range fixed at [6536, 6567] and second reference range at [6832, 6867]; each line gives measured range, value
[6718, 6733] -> -0.7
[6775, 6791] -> 0.1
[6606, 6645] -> -2.3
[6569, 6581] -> -0.8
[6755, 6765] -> -0.5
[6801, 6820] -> -0.1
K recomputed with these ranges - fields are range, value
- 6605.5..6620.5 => 4.25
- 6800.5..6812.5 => 4.05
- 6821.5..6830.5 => 4.05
